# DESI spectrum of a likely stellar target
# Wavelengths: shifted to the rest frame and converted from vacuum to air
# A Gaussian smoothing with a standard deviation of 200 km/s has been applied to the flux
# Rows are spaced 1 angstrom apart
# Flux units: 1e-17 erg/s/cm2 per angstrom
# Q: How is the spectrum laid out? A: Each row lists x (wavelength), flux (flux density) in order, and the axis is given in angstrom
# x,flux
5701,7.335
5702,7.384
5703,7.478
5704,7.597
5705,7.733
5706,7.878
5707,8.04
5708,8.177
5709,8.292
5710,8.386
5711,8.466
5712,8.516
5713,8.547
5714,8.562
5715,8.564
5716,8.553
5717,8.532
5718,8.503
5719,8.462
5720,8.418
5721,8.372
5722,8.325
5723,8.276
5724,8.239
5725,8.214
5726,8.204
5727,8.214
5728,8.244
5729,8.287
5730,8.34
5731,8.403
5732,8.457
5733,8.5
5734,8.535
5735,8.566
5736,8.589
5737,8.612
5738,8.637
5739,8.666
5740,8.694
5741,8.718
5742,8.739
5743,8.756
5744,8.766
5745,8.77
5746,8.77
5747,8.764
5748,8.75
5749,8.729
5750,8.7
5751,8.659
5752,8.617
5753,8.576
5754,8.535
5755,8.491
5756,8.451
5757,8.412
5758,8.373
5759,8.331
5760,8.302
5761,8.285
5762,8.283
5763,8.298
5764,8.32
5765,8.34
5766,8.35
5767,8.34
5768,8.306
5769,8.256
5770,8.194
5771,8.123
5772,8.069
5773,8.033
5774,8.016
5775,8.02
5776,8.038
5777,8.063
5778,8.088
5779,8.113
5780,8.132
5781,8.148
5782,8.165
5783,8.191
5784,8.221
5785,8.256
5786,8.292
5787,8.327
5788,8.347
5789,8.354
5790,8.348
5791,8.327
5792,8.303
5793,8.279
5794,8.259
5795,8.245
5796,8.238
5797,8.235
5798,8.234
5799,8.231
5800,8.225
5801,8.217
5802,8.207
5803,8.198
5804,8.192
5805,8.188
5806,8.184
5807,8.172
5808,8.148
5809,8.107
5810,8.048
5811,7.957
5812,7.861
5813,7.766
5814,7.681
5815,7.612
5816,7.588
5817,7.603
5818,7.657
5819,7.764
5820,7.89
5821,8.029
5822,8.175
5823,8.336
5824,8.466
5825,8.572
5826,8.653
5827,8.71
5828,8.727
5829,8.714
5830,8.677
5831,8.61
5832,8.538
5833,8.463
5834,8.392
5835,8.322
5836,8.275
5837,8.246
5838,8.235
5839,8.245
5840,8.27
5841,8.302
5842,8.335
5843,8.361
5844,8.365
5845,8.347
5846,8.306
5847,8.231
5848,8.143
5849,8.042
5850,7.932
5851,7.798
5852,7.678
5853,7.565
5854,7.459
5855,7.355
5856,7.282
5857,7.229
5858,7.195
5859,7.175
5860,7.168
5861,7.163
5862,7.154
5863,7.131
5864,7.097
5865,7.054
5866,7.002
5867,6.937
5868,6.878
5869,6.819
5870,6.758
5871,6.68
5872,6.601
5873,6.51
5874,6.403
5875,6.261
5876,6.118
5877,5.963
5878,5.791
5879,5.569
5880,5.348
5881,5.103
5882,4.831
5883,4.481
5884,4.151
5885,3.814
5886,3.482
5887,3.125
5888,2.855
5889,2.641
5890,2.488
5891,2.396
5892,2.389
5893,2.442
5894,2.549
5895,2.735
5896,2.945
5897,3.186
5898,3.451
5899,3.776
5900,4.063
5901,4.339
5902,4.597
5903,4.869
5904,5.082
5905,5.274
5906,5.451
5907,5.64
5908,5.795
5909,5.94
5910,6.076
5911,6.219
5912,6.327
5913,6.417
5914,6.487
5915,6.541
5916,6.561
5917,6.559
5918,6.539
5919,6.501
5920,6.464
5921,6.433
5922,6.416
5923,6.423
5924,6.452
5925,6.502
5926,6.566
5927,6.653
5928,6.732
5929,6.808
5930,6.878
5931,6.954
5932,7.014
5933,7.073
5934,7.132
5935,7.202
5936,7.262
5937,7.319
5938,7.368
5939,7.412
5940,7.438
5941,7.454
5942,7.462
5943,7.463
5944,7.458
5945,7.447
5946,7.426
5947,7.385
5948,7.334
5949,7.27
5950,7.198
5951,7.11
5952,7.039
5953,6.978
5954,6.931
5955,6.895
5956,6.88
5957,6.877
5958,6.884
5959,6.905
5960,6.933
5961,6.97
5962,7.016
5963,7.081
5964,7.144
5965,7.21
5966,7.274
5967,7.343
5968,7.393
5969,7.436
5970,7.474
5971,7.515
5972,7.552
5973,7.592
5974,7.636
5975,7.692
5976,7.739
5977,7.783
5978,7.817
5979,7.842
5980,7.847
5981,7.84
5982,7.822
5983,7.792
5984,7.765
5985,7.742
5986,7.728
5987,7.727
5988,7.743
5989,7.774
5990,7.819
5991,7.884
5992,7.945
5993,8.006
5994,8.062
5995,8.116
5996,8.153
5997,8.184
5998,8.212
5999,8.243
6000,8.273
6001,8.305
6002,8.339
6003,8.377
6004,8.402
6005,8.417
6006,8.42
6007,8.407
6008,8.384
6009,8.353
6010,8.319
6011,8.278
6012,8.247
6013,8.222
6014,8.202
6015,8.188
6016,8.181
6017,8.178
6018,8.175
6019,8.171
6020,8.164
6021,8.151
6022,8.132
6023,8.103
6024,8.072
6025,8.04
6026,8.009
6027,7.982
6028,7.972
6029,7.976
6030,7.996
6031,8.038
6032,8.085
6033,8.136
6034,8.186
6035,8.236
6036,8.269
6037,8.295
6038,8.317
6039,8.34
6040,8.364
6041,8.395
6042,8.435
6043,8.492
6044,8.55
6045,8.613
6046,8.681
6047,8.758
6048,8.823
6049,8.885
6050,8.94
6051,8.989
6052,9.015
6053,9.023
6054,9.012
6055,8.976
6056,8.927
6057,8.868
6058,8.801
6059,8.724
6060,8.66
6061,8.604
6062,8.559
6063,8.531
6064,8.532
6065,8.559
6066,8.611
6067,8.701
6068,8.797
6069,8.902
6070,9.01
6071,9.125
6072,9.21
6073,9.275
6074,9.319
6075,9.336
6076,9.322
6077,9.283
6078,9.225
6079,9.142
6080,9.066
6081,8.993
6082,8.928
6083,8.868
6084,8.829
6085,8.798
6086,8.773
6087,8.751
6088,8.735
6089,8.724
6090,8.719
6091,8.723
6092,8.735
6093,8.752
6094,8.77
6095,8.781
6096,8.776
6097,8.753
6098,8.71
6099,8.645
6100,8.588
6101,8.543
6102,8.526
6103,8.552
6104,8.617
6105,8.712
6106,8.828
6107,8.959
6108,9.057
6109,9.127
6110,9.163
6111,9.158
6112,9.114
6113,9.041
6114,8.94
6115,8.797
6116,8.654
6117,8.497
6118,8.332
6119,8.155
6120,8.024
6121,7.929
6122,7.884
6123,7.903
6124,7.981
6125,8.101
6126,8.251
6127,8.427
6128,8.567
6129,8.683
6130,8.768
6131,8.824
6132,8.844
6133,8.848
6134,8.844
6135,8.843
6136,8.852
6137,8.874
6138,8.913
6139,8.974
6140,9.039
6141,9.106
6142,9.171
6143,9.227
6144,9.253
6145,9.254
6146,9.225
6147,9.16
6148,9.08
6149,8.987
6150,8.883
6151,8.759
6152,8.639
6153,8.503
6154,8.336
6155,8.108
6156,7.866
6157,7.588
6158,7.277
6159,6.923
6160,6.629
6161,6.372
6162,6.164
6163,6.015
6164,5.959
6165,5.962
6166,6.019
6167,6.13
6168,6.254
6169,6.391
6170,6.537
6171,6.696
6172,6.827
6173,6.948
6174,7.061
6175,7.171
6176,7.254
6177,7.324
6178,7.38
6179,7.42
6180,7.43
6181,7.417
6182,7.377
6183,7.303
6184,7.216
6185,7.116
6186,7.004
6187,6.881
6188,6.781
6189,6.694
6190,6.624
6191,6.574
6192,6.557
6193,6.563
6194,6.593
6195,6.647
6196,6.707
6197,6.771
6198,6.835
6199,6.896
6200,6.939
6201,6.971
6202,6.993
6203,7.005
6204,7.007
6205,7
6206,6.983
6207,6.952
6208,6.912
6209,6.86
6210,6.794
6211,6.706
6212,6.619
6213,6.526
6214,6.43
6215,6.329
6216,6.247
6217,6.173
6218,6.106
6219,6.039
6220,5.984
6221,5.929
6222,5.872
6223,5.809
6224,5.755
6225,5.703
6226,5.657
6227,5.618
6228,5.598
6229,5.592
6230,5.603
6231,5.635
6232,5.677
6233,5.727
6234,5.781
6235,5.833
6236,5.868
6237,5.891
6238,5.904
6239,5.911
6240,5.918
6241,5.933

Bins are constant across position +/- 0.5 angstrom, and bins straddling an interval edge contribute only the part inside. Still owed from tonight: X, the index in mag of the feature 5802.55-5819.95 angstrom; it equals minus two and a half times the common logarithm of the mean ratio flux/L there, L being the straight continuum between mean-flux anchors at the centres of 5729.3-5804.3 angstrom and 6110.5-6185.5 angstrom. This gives 0.05 mag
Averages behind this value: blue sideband 8.37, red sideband 7.97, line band 7.92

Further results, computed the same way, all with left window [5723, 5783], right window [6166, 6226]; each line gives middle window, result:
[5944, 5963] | 0.079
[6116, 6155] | -0.244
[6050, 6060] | -0.226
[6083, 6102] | -0.225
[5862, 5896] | 0.491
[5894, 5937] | 0.309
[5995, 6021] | -0.117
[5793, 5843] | -0.008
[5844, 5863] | 0.053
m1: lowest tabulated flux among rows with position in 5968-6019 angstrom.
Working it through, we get 7.393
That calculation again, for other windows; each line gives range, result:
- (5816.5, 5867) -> 6.937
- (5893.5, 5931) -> 2.549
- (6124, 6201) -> 5.959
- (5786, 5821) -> 7.588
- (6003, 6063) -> 7.972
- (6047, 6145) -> 7.884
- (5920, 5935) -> 6.416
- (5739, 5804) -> 8.016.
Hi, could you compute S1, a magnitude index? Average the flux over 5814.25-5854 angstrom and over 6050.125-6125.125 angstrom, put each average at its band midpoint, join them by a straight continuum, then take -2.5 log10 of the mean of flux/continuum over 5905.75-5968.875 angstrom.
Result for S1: 0.22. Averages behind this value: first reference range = 8.2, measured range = 6.87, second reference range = 8.78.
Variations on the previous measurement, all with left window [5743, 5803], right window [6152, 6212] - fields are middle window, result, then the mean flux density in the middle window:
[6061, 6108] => -0.213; 8.84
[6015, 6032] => -0.086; 8.09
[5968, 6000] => -0.030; 7.82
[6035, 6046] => -0.137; 8.41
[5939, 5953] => 0.058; 7.33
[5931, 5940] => 0.080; 7.22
